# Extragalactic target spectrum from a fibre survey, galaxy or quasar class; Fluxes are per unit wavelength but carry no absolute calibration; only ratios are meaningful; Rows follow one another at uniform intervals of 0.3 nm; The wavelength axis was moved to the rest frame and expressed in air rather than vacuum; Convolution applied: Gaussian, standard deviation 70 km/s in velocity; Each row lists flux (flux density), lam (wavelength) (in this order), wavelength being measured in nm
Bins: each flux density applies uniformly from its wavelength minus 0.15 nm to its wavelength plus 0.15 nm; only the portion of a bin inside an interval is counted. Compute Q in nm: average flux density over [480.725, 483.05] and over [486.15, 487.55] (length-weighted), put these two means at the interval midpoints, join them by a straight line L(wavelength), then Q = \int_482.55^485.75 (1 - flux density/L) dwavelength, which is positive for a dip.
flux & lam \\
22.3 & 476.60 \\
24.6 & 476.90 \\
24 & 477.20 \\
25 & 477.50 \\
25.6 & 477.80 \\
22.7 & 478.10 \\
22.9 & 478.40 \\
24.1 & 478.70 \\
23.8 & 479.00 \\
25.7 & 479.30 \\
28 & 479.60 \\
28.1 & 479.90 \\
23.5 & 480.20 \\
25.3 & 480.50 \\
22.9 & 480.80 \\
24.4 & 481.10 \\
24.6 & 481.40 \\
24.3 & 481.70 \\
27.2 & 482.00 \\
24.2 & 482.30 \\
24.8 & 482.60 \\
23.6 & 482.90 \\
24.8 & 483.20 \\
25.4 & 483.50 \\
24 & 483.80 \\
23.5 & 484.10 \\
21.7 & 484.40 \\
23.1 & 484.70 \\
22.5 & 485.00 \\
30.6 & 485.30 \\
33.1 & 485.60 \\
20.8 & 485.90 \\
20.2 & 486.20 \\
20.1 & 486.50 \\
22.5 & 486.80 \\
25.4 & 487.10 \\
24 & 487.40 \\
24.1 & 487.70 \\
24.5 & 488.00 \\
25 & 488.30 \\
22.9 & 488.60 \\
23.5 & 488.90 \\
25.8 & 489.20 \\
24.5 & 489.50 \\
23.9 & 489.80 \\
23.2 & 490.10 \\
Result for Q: -0.21 nm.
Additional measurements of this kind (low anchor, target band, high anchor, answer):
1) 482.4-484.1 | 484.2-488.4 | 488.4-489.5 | 0.033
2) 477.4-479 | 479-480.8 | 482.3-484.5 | -0.123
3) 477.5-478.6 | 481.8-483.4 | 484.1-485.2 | -0.114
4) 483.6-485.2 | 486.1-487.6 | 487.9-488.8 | 0.076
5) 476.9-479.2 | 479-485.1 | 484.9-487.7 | -0.089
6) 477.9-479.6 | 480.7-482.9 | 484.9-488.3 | -0.026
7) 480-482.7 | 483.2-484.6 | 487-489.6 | 0.045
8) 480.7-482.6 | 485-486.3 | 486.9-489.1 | -0.086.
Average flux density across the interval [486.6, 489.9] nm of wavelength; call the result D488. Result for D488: 24.1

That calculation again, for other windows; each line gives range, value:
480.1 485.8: 24.9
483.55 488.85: 24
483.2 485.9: 25.2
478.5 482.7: 25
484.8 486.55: 24.8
